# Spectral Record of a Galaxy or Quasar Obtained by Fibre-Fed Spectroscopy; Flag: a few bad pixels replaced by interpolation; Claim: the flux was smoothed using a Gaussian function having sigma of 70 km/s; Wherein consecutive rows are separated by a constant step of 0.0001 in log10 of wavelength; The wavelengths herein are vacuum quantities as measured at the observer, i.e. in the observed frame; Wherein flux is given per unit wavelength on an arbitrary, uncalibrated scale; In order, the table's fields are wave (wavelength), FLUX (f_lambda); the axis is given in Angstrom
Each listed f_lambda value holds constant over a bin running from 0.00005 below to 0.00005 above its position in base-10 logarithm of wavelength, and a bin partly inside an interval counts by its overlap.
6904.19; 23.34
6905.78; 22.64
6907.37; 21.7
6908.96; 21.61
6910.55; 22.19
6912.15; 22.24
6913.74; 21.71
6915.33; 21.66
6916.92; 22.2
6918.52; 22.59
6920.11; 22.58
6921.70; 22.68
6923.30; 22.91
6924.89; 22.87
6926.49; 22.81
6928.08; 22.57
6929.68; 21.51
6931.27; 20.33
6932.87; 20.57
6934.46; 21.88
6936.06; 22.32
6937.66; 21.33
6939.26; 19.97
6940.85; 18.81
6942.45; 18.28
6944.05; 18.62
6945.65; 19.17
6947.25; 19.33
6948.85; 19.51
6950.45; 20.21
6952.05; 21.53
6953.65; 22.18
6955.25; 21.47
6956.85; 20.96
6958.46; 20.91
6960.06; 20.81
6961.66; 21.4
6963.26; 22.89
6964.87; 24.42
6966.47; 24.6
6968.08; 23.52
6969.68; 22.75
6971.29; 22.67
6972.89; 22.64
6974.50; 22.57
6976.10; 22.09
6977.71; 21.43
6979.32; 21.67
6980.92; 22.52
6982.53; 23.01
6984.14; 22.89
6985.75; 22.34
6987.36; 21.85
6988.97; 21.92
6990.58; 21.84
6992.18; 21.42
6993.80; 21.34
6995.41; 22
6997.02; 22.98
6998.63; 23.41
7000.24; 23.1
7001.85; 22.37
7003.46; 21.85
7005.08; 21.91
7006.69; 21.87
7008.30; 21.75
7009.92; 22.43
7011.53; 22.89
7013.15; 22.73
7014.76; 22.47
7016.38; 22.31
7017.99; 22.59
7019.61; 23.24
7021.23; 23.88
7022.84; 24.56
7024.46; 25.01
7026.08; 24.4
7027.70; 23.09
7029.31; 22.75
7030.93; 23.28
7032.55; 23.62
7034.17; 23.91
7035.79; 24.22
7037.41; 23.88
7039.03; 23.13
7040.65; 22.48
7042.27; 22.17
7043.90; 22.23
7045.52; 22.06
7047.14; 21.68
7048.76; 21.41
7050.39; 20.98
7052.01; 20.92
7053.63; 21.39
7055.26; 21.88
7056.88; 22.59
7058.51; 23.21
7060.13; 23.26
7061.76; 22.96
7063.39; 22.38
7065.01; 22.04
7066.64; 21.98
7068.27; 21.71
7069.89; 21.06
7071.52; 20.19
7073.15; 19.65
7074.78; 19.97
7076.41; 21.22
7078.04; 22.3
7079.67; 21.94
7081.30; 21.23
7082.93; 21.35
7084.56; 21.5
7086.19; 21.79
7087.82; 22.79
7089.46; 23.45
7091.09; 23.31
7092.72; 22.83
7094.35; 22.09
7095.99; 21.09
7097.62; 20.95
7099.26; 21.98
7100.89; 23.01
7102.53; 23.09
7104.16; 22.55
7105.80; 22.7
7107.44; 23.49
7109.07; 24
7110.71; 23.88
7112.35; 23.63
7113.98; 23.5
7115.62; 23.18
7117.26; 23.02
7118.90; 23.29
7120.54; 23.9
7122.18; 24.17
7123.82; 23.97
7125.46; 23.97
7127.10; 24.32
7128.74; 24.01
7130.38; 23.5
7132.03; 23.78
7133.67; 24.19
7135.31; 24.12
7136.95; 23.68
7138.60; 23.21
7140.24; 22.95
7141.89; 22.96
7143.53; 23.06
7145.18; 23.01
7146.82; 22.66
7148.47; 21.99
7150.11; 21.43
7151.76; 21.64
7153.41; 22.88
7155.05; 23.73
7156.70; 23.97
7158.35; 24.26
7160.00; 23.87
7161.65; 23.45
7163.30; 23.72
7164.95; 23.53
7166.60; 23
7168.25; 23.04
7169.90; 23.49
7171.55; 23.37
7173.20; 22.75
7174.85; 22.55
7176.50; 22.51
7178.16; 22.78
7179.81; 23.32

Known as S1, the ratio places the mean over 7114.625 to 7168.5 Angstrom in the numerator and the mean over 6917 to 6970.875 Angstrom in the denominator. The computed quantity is 1.1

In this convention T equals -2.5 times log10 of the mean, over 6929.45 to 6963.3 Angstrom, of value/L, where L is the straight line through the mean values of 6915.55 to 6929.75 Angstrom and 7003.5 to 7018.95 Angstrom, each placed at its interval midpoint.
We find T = 0.10 mag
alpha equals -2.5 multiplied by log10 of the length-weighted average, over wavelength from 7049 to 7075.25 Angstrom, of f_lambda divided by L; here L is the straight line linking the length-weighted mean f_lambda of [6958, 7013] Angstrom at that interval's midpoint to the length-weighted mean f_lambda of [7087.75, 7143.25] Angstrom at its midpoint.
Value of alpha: 0.06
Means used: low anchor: 22.4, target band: 21.6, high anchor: 23.3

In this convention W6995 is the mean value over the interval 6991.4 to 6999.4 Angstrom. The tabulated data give 22.2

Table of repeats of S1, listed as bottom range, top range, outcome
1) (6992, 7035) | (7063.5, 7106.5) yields 0.95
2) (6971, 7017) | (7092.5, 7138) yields 1.05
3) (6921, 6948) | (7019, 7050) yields 1.11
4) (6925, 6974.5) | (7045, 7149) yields 1.06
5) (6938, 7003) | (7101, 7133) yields 1.09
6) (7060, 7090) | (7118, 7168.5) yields 1.08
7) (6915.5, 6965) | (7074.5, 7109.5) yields 1.05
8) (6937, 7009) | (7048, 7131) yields 1.03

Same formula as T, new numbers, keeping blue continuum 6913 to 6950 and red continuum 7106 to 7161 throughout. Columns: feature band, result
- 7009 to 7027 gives -0.057 mag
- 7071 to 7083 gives 0.090 mag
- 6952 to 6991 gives -0.035 mag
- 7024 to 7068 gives -0.012 mag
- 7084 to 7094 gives 0.014 mag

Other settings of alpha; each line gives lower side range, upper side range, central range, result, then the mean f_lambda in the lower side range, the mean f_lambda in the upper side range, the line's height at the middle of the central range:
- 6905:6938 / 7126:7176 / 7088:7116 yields 0.01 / 22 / 23.3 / 23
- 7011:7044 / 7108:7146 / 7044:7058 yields 0.08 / 23.3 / 23.6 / 23.4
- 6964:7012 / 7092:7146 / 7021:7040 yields -0.05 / 22.5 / 23.2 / 22.7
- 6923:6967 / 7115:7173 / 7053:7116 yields 0.02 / 21.2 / 23.4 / 22.7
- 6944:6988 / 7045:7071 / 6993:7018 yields -0.02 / 21.8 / 22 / 21.9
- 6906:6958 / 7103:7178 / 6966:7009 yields -0.03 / 21.3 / 23.3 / 21.8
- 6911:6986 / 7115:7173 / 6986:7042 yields -0.03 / 21.7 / 23.4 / 22.3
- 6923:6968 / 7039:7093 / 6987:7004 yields -0.04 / 21.2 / 21.9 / 21.5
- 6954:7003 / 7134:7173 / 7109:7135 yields -0.03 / 22.3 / 23.2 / 23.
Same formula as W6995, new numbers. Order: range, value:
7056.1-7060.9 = 23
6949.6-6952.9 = 20.9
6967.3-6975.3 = 22.8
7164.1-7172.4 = 23.3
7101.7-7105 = 22.8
